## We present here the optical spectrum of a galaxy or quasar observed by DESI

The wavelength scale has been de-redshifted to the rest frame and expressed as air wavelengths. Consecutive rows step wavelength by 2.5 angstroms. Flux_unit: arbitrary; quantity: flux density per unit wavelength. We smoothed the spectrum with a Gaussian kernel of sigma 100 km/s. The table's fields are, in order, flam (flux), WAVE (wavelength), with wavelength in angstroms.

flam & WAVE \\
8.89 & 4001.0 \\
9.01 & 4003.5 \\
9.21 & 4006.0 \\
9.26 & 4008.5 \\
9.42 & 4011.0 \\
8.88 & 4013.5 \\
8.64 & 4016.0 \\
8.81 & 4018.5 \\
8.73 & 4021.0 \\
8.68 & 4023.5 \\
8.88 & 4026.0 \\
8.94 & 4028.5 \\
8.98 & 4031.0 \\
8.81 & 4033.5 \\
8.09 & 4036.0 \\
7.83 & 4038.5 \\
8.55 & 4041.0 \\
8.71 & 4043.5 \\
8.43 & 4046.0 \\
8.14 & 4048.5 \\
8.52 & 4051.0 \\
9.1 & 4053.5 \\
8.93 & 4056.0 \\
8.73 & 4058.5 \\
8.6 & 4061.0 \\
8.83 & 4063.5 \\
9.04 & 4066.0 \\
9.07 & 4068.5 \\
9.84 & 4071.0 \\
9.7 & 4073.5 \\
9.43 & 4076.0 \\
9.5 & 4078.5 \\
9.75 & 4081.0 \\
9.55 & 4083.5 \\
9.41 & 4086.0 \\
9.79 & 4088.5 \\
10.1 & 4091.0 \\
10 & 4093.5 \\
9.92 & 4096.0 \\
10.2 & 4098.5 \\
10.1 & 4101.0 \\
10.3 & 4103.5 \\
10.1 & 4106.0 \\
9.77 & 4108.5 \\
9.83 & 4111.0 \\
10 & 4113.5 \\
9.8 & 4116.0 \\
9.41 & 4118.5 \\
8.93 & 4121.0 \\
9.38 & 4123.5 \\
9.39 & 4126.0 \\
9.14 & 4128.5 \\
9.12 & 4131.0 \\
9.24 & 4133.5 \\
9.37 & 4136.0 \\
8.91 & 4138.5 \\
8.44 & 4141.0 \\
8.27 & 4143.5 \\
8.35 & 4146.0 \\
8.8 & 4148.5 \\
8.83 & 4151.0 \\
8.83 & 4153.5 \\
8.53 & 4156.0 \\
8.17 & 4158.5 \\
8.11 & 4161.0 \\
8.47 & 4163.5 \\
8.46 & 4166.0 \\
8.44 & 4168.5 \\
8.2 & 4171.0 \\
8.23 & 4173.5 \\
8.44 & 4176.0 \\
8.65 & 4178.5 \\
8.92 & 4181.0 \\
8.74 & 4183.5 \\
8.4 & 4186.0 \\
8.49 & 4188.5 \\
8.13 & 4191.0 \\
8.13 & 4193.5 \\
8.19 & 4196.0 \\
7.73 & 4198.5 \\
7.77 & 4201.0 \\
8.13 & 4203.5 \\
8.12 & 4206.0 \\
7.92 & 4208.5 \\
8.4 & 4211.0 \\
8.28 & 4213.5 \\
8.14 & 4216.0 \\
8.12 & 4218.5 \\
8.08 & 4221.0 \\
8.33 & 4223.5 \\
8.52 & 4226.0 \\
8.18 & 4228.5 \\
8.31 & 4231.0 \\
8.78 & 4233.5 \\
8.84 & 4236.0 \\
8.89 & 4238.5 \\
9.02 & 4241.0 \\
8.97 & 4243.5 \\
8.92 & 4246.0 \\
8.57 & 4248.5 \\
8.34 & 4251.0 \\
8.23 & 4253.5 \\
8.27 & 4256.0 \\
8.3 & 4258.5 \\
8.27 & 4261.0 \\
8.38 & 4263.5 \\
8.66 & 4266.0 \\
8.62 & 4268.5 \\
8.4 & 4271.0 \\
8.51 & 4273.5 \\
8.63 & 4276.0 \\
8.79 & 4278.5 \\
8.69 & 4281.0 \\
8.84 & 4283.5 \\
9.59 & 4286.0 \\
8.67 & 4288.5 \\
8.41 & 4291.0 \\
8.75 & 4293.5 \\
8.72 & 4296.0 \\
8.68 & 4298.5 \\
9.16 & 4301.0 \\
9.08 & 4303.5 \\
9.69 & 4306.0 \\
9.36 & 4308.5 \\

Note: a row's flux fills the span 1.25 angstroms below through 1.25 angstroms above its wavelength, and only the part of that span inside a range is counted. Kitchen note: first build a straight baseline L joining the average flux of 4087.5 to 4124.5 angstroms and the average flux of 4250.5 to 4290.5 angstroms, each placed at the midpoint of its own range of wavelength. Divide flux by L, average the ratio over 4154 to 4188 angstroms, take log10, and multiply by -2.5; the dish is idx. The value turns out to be 0.11 mag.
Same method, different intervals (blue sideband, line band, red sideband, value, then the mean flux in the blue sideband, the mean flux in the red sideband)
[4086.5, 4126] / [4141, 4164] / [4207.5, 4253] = 0.10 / 9.82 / 8.48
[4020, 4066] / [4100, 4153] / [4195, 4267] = -0.09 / 8.65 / 8.37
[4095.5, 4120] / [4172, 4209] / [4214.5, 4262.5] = 0.09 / 9.93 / 8.48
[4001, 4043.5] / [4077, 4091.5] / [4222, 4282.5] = -0.11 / 8.8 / 8.56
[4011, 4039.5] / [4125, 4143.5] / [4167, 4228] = -0.07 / 8.7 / 8.27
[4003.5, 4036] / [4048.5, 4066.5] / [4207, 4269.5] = 0.01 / 8.91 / 8.45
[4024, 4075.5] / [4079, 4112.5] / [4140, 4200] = -0.15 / 8.79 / 8.41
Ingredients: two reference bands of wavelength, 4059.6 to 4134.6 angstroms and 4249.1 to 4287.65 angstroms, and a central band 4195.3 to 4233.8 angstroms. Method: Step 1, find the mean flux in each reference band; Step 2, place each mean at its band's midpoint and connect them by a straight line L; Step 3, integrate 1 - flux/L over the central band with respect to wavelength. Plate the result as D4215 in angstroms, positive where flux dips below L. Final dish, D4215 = 3.1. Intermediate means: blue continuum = 9.57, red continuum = 8.57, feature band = 8.17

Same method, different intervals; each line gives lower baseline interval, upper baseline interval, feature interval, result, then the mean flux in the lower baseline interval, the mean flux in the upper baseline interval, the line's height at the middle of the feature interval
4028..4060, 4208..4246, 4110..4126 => -1.87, 8.59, 8.48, 8.54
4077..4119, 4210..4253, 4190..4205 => 1.42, 9.86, 8.51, 8.85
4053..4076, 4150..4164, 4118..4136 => -1.13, 9.11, 8.48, 8.69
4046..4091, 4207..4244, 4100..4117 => -1.89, 9.18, 8.44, 8.99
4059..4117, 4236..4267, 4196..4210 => 1.47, 9.67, 8.58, 8.9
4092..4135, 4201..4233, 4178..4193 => 0.22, 9.68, 8.21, 8.66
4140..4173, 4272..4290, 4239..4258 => 0.21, 8.45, 8.81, 8.71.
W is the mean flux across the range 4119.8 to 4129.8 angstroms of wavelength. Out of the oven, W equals 9.21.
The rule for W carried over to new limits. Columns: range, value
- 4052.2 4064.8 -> 8.84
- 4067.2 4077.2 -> 9.51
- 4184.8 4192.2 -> 8.34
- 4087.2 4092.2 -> 9.94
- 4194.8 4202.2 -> 7.9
